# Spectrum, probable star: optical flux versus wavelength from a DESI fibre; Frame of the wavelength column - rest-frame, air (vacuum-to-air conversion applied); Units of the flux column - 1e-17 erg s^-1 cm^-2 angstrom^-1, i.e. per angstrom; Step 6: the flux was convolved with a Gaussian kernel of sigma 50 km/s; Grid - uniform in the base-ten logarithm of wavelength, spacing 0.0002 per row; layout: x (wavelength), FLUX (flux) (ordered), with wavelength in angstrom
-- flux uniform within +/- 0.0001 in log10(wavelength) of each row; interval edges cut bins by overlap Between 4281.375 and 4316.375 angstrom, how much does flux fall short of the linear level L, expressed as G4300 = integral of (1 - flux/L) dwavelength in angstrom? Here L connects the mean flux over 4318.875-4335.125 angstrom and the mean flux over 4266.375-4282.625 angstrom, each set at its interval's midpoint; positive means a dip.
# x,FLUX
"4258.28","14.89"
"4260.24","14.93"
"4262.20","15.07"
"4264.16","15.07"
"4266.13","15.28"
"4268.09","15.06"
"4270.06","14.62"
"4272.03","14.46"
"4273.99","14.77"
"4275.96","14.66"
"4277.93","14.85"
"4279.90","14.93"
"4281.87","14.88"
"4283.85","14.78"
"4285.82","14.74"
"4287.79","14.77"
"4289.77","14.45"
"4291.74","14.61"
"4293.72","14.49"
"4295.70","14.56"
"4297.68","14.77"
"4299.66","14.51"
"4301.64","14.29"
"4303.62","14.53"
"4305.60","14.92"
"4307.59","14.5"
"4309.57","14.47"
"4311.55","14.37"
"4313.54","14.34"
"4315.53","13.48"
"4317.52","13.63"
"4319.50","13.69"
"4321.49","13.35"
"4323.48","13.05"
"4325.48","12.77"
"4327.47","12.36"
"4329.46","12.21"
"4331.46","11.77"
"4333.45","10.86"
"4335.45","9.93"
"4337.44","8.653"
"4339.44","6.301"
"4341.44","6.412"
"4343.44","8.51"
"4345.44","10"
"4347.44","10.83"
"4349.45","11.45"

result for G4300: -2.2 angstrom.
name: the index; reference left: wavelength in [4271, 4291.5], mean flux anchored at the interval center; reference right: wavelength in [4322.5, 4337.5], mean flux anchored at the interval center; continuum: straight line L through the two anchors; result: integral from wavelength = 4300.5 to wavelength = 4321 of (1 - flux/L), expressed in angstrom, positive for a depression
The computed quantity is -2.2 angstrom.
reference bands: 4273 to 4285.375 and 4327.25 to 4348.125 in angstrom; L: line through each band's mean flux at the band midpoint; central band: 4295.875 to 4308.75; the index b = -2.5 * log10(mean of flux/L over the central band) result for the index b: -0.14 mag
